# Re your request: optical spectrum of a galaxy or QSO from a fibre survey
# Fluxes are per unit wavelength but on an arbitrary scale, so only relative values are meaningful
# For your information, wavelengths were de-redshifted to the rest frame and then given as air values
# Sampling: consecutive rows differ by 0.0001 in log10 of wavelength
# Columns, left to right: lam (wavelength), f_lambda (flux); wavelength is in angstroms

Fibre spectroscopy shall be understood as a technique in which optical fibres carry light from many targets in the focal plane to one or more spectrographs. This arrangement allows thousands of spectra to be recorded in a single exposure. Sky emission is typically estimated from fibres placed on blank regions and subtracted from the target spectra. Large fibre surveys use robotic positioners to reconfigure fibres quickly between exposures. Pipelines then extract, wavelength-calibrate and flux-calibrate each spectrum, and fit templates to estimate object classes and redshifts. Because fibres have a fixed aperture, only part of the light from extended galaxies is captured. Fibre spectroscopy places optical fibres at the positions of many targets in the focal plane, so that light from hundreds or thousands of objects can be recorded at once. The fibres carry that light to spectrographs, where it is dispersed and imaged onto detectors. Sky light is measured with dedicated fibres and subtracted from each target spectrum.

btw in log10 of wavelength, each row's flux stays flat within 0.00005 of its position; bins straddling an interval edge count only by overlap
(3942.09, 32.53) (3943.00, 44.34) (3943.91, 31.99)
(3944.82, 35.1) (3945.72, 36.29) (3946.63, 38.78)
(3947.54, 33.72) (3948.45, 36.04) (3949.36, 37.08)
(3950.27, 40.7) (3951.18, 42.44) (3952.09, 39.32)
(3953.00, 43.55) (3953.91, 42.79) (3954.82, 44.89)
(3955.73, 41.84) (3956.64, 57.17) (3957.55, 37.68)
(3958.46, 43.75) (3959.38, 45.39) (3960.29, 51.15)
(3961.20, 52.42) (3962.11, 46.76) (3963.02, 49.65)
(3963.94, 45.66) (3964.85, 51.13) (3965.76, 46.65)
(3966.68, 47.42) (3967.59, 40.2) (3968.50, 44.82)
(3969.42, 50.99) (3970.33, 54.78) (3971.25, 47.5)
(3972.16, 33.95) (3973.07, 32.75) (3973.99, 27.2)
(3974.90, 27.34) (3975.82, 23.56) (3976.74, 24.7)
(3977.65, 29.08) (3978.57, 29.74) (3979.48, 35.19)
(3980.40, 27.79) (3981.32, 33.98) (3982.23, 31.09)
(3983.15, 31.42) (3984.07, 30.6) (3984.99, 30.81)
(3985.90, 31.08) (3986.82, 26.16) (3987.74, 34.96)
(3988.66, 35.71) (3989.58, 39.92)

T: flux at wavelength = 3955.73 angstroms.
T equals 41.84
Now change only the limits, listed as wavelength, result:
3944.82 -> 35.1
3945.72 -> 36.29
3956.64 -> 57.17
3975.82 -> 23.56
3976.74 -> 24.7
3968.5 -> 44.82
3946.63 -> 38.78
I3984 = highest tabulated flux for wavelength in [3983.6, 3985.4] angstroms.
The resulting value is 30.81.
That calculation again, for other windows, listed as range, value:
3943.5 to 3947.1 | 38.78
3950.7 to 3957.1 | 57.17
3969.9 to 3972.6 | 54.78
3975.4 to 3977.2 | 24.7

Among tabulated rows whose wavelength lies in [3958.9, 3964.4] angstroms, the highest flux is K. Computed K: 52.42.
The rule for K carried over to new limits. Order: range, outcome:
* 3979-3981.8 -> 35.19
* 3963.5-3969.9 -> 51.13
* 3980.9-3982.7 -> 33.98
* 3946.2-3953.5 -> 43.55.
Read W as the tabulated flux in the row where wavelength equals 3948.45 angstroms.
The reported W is 36.04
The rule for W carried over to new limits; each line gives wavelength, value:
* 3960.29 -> 51.15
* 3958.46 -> 43.75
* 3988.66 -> 35.71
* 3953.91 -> 42.79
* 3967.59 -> 40.2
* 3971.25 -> 47.5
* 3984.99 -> 30.81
